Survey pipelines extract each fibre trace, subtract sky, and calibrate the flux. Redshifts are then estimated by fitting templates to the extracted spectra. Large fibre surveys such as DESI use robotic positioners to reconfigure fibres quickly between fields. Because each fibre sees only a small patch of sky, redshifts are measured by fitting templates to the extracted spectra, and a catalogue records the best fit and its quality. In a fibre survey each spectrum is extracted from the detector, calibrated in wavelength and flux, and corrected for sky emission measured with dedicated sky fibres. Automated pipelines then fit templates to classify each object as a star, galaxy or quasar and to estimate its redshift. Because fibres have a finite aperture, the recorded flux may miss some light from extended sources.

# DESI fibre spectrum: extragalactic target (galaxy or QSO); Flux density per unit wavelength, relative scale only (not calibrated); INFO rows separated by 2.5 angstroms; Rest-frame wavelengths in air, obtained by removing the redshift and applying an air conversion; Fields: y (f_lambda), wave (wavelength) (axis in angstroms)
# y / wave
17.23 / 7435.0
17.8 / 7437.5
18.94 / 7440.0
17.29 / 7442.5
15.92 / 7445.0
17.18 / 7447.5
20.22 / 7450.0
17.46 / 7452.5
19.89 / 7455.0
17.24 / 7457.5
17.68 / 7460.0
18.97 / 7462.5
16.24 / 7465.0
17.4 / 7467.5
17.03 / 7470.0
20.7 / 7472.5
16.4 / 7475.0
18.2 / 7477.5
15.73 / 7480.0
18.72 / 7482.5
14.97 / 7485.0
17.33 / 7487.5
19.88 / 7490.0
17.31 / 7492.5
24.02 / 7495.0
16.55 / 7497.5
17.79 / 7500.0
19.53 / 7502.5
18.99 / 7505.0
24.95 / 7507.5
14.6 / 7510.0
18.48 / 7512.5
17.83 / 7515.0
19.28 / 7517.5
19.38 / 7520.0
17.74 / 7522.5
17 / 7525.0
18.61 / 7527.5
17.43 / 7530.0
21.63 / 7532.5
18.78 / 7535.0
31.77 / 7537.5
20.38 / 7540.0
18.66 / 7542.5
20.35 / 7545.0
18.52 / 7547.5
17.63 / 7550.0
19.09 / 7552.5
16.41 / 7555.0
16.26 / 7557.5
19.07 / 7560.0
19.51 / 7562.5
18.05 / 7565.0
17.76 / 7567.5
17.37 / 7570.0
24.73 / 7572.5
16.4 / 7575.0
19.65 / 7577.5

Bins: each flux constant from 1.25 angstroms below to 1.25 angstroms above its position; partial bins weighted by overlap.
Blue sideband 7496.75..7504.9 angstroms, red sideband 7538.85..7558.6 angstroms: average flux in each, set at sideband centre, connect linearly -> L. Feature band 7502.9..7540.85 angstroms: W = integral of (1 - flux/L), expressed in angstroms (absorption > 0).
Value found -3.08 angstroms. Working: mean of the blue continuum 18.2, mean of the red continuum 18.4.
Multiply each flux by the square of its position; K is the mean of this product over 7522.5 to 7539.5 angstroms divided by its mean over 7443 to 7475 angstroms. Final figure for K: 1.17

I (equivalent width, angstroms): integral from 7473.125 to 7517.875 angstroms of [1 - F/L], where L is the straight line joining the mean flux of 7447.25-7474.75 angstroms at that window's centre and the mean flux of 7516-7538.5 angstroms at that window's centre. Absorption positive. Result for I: 1.8 angstroms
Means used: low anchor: 18.2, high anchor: 20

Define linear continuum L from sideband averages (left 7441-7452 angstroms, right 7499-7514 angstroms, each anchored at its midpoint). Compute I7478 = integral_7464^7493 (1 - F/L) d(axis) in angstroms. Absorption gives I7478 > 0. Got 1.4 angstroms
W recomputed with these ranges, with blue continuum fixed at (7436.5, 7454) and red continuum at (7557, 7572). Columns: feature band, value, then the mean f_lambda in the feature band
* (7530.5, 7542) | -2.6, 22.5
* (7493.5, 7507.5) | -1.3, 19.8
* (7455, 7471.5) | 0.3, 17.7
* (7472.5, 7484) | 0.3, 17.6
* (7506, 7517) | -0.5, 19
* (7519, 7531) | 0.1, 18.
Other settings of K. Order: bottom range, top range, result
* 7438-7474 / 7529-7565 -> 1.12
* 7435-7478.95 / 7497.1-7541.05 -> 1.11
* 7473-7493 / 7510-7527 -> 1.04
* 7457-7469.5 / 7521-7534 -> 1.08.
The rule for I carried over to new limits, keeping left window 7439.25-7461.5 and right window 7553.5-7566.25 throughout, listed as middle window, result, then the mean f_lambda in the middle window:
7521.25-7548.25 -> -3.32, 20.1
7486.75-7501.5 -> -0.77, 18.9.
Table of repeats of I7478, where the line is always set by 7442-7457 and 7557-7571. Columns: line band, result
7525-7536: -0.5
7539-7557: -0.5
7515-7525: -0.2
